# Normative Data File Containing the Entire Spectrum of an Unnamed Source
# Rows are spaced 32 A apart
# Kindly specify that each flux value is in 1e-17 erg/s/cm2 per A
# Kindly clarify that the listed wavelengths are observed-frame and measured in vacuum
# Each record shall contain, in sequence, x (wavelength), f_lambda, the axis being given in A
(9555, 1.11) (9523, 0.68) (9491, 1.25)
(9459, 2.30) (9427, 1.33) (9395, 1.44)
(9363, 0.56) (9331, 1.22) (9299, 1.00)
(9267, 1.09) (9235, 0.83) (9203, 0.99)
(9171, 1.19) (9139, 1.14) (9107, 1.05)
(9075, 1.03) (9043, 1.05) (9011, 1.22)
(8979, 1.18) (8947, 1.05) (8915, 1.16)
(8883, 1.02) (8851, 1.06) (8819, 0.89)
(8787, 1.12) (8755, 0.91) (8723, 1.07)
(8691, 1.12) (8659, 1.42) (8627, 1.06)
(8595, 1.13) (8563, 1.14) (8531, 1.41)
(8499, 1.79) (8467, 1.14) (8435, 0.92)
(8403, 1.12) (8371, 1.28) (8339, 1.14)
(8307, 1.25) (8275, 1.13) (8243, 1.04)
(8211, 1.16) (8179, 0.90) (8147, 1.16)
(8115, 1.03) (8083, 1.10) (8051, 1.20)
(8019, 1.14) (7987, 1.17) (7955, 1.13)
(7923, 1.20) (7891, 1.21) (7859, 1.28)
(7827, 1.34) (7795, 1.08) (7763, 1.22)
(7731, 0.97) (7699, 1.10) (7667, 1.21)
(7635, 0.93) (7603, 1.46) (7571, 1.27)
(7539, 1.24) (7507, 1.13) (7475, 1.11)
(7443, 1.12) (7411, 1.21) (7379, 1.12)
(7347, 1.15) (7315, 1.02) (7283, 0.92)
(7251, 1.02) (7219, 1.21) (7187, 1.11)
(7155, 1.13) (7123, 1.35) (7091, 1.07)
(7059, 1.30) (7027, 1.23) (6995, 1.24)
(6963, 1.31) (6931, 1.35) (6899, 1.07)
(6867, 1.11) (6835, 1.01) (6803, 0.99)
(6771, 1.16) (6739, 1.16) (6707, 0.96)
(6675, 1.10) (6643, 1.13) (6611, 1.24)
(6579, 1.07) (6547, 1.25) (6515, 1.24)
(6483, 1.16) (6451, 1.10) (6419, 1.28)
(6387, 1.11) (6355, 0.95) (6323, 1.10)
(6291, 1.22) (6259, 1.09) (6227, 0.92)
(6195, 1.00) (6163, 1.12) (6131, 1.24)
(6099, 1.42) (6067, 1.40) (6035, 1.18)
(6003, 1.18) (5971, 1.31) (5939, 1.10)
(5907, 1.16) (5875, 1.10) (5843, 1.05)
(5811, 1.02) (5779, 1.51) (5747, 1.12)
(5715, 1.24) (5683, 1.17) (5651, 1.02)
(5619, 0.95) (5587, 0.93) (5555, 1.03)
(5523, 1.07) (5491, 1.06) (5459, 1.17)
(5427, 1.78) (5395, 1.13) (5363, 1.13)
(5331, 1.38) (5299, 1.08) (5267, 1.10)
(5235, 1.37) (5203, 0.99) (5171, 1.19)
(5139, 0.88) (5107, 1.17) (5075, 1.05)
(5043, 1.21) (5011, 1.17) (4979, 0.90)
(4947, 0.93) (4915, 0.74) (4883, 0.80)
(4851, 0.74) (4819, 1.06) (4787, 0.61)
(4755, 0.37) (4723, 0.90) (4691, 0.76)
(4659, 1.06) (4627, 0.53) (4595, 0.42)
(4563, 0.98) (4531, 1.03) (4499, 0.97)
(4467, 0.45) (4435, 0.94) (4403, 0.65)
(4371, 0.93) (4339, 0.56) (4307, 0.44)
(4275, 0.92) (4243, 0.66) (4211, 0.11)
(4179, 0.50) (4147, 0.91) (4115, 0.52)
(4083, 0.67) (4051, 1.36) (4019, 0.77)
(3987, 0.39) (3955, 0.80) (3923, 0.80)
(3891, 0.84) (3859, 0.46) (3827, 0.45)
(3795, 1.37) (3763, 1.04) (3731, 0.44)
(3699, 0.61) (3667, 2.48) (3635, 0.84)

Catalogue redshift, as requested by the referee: 0.29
